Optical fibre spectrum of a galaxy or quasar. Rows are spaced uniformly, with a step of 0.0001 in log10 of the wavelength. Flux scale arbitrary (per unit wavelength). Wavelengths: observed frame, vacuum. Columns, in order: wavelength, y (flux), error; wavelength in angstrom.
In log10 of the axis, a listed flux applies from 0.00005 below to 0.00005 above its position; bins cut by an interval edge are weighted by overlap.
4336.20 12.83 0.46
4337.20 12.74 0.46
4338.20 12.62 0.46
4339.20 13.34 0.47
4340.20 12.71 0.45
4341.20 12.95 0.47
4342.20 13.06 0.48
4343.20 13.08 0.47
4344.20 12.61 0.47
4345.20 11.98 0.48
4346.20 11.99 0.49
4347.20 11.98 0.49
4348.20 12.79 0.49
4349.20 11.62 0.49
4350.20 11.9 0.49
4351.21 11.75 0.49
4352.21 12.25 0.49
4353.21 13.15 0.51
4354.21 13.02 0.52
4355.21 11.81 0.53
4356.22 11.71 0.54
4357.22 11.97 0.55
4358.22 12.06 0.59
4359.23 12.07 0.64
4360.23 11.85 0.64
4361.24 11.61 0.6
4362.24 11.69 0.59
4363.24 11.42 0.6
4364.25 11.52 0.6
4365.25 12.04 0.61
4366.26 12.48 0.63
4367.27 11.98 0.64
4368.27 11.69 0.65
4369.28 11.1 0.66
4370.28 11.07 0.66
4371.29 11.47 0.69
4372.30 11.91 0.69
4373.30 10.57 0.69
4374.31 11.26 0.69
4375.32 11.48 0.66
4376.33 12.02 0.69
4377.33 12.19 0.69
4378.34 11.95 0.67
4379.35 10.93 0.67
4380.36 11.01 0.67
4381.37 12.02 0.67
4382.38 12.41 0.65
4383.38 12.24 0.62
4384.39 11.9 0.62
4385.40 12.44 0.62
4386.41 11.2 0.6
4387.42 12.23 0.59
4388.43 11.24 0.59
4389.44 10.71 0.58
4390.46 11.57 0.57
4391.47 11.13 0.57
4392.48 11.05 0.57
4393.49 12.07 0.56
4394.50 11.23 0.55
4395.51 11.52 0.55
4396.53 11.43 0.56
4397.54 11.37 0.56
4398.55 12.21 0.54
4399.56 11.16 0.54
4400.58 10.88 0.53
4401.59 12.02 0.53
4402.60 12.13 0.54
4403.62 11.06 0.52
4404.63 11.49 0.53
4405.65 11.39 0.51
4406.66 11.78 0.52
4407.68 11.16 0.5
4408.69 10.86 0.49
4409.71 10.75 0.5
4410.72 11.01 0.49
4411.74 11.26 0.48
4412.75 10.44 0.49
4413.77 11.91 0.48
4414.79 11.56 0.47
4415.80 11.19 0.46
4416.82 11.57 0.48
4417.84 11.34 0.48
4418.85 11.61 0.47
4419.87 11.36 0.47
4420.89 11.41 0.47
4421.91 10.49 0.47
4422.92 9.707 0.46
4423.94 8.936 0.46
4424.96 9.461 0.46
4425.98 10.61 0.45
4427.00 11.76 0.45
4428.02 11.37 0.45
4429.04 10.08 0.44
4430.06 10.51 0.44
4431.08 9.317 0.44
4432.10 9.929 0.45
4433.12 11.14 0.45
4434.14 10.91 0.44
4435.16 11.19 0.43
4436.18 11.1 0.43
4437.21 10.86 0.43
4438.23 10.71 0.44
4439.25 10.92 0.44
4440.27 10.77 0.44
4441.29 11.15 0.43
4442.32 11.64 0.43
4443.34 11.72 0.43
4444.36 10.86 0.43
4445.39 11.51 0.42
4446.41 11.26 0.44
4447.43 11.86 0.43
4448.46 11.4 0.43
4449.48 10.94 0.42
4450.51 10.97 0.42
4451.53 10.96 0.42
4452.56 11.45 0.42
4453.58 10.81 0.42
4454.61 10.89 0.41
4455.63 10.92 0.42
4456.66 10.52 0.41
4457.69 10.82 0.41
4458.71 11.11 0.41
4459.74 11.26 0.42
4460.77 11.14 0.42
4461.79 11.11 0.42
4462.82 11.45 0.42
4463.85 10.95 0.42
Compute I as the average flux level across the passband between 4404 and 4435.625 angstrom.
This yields 10.9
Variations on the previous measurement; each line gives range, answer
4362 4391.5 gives 11.6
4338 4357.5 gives 12.4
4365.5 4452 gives 11.3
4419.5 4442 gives 10.6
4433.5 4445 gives 11.1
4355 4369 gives 11.8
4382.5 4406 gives 11.6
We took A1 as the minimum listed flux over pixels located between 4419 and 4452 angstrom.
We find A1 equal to 8.936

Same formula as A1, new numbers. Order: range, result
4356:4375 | 10.57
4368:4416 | 10.44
